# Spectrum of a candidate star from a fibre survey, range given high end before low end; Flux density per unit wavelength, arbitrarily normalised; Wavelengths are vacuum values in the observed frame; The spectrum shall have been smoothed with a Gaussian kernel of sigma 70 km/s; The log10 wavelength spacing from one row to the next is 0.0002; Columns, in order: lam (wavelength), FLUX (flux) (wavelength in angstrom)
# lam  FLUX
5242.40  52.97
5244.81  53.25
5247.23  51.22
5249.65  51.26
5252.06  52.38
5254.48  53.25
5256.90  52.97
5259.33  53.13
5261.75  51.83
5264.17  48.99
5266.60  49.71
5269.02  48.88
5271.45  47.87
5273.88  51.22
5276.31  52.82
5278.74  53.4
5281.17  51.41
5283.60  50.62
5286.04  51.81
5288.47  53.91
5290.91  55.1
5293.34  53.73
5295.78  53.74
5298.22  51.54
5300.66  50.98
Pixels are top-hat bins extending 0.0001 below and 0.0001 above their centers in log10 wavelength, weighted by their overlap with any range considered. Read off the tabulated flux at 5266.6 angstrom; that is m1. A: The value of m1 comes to 49.71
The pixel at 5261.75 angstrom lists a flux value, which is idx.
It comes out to 51.83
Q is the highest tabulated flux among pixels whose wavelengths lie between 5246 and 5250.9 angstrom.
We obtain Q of 51.26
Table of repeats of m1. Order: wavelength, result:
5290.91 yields 55.1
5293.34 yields 53.73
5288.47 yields 53.91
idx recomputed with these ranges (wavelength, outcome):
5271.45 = 47.87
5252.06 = 52.38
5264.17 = 48.99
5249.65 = 51.26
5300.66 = 50.98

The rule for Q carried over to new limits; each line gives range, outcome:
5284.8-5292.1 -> 55.1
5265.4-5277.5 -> 52.82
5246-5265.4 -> 53.25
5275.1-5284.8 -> 53.4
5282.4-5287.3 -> 51.81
